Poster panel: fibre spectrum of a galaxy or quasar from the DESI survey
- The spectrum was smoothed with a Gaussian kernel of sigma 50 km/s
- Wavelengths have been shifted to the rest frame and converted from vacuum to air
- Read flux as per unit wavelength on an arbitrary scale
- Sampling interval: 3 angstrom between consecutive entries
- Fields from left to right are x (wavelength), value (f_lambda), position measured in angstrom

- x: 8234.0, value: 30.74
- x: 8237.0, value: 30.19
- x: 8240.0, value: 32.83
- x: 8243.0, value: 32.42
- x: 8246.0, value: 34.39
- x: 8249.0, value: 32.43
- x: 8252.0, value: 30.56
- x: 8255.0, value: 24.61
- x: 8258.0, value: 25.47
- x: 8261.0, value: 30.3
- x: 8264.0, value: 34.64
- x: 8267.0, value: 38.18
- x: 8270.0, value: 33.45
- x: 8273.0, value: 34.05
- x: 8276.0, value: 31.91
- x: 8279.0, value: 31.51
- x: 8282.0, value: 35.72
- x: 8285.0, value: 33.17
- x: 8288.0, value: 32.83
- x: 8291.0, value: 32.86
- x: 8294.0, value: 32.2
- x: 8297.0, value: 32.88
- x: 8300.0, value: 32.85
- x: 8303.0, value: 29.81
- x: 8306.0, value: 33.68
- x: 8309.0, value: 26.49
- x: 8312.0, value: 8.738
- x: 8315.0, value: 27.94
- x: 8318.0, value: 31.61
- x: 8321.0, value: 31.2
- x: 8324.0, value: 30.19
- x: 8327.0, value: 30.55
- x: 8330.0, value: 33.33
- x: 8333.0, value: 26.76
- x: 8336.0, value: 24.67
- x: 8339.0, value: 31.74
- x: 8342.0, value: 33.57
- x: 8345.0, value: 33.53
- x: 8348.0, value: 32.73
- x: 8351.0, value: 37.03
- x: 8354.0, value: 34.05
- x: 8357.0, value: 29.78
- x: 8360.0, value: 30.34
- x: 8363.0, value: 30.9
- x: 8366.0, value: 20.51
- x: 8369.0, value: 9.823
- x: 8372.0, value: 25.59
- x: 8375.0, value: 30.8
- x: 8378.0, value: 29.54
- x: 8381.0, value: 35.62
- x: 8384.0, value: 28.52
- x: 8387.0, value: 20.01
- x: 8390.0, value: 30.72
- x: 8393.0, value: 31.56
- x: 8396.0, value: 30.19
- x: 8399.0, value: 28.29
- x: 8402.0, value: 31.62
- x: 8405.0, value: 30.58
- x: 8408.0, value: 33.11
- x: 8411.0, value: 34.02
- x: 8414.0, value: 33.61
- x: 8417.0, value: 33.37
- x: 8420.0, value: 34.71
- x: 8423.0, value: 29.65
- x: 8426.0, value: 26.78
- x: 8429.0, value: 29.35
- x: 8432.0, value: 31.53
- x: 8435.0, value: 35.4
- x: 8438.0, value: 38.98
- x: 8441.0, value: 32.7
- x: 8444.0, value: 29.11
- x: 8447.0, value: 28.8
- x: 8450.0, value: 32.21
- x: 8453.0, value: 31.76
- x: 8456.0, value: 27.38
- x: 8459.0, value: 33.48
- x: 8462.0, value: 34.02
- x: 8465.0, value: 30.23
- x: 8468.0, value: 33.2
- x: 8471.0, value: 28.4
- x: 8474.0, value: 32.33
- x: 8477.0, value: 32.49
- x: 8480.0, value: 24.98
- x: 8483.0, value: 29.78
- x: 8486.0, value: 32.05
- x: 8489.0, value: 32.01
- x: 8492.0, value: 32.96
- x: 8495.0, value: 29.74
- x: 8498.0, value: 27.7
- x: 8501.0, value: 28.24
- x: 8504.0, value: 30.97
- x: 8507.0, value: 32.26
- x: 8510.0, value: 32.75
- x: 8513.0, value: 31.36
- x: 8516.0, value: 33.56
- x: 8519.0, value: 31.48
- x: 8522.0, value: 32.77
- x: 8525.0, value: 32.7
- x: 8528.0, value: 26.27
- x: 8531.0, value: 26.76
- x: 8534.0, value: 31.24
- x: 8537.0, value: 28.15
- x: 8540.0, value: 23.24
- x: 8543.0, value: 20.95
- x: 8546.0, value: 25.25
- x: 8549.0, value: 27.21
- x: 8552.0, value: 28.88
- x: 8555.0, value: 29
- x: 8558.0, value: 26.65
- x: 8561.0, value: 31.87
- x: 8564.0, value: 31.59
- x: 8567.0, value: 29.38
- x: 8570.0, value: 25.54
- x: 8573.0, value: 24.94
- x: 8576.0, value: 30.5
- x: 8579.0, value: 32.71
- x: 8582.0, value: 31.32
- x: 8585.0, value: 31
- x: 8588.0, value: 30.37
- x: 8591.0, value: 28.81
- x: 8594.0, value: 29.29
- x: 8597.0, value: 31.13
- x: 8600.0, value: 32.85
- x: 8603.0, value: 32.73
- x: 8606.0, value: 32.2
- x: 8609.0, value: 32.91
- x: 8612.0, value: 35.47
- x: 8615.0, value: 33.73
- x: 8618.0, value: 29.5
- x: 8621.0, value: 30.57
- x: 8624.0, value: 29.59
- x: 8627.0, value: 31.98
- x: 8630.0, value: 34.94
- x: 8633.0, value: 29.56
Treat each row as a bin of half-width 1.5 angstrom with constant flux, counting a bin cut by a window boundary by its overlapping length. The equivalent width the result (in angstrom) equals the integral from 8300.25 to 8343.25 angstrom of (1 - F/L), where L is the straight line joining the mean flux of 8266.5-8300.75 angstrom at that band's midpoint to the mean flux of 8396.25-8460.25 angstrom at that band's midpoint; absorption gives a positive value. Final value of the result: 5.5 angstrom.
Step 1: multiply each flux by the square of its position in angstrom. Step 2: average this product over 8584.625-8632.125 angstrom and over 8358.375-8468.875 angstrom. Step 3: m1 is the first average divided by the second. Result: 1.1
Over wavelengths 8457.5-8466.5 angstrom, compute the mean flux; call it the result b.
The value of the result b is 32.6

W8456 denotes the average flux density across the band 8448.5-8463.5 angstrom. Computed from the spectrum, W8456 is 31.8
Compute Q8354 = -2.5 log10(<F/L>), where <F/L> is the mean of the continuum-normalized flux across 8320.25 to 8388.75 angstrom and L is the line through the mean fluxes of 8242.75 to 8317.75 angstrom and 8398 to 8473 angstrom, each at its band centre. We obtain 0.08 mag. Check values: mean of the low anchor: 30.9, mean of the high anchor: 31.7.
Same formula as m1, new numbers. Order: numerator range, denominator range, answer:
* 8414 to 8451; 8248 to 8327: 1.08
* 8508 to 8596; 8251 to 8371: 1.03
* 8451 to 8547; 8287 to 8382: 1.06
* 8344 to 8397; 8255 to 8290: 0.91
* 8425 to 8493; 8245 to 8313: 1.05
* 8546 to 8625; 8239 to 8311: 1.02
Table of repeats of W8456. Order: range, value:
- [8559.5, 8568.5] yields 30.9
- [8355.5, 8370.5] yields 24.3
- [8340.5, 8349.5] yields 33.3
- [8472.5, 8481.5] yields 29.9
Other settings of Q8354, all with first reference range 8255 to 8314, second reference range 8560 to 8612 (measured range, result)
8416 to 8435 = -0.014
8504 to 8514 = -0.044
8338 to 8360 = -0.075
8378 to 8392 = 0.070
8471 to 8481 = 0.029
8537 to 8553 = 0.211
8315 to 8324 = 0.009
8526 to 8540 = 0.110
